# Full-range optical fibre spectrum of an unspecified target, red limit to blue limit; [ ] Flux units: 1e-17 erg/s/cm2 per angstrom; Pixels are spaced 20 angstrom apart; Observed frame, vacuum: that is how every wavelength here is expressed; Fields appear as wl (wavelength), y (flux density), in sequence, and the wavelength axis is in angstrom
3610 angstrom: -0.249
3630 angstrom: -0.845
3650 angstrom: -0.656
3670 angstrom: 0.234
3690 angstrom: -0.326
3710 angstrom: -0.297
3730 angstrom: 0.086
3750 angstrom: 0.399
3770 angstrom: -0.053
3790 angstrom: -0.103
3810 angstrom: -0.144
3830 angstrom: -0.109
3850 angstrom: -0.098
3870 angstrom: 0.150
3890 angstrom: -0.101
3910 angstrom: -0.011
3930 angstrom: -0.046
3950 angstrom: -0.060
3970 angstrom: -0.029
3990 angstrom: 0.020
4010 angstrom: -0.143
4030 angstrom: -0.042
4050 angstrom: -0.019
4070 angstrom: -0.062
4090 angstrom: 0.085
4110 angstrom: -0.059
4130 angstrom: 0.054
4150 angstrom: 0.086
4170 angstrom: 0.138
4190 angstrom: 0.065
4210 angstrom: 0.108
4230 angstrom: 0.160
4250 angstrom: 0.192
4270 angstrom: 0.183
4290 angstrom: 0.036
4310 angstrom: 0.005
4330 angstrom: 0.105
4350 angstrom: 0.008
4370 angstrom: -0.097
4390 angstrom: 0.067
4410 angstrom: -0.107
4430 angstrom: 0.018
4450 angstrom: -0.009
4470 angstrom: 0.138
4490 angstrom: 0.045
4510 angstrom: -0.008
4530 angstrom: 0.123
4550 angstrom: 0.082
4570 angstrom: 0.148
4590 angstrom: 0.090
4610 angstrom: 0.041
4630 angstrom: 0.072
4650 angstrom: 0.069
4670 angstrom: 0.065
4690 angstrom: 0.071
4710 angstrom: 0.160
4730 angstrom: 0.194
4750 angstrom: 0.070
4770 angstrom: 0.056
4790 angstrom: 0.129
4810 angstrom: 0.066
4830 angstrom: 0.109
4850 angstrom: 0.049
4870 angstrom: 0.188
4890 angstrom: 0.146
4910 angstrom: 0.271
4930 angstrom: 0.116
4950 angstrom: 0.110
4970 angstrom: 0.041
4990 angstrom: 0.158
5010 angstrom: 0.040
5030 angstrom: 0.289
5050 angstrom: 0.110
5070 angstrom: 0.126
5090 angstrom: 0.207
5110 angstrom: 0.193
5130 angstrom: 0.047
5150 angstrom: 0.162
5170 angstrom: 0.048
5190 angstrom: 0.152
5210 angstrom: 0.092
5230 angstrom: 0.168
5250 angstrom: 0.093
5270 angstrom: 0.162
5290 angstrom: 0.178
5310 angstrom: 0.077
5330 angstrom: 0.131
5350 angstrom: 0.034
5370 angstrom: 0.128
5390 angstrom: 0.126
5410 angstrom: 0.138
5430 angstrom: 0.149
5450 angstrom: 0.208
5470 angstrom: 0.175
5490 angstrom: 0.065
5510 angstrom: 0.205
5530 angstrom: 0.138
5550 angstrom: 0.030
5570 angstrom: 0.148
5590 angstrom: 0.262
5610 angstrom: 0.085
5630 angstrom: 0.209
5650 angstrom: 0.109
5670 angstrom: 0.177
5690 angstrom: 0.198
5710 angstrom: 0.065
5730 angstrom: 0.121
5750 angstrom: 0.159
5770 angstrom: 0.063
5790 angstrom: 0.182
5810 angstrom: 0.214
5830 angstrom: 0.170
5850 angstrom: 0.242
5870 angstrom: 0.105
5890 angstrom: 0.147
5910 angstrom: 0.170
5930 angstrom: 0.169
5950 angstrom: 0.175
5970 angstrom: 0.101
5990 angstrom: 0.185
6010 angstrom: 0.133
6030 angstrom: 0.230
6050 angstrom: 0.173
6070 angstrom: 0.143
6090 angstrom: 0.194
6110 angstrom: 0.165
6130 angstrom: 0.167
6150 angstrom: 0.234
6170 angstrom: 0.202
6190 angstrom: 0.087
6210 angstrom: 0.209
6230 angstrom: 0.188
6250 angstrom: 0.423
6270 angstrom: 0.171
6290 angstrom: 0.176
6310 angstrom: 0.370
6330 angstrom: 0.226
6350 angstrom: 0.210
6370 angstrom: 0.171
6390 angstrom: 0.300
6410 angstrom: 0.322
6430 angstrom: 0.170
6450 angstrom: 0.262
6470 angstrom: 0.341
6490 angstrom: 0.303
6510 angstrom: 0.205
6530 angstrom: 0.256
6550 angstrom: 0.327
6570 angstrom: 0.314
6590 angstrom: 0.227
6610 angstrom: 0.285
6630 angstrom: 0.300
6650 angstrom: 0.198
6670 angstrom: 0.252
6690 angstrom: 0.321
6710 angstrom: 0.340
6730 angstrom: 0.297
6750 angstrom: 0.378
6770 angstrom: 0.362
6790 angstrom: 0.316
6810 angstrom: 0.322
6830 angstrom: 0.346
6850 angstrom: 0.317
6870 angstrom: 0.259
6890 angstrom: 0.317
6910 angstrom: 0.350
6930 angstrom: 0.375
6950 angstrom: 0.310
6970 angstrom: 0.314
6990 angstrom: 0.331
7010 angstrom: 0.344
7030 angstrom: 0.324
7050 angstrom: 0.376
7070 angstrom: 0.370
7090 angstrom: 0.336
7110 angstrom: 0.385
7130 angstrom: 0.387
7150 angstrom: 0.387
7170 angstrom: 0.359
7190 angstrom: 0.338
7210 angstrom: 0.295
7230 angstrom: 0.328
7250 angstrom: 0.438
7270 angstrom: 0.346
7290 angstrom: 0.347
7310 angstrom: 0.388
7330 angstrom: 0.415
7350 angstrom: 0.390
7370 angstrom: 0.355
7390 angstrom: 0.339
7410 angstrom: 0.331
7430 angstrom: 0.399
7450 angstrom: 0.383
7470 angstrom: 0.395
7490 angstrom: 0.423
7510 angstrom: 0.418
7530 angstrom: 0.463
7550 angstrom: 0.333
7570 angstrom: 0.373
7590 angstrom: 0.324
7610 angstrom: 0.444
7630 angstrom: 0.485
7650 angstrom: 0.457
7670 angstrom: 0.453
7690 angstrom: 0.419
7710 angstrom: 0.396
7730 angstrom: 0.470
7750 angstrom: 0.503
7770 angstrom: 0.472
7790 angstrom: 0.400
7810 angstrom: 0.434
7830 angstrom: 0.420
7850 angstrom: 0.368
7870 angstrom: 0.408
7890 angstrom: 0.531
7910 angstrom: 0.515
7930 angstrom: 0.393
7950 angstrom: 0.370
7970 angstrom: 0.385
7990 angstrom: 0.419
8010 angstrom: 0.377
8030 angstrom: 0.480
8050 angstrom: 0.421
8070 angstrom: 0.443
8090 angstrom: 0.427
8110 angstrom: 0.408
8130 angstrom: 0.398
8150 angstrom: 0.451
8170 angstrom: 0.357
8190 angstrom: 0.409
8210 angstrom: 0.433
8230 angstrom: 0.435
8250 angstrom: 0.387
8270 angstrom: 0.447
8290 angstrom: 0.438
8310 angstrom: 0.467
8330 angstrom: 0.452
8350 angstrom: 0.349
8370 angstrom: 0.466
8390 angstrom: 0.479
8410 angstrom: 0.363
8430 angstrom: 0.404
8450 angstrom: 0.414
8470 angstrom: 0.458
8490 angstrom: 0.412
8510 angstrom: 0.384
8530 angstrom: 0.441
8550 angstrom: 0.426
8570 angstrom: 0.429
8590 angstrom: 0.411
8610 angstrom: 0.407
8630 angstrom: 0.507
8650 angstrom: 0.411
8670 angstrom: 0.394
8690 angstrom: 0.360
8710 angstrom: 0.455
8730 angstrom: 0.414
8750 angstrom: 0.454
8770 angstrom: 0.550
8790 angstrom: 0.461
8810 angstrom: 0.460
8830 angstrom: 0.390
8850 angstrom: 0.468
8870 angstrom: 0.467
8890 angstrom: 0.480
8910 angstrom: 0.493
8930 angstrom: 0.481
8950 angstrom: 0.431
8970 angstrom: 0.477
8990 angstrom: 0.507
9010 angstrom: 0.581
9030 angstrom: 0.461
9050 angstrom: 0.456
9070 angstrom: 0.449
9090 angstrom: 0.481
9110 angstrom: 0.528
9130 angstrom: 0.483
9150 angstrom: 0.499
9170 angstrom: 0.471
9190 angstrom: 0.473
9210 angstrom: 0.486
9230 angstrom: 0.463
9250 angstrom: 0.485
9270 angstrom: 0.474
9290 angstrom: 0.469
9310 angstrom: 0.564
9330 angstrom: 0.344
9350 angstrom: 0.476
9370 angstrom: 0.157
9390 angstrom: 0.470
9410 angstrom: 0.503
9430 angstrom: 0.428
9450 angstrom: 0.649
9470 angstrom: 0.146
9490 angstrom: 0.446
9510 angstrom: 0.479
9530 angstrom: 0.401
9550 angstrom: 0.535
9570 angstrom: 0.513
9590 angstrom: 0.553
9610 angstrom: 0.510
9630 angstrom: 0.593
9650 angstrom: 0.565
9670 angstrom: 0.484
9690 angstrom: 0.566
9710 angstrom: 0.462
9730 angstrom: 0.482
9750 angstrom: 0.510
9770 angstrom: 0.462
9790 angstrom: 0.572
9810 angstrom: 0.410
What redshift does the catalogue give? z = 0.675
